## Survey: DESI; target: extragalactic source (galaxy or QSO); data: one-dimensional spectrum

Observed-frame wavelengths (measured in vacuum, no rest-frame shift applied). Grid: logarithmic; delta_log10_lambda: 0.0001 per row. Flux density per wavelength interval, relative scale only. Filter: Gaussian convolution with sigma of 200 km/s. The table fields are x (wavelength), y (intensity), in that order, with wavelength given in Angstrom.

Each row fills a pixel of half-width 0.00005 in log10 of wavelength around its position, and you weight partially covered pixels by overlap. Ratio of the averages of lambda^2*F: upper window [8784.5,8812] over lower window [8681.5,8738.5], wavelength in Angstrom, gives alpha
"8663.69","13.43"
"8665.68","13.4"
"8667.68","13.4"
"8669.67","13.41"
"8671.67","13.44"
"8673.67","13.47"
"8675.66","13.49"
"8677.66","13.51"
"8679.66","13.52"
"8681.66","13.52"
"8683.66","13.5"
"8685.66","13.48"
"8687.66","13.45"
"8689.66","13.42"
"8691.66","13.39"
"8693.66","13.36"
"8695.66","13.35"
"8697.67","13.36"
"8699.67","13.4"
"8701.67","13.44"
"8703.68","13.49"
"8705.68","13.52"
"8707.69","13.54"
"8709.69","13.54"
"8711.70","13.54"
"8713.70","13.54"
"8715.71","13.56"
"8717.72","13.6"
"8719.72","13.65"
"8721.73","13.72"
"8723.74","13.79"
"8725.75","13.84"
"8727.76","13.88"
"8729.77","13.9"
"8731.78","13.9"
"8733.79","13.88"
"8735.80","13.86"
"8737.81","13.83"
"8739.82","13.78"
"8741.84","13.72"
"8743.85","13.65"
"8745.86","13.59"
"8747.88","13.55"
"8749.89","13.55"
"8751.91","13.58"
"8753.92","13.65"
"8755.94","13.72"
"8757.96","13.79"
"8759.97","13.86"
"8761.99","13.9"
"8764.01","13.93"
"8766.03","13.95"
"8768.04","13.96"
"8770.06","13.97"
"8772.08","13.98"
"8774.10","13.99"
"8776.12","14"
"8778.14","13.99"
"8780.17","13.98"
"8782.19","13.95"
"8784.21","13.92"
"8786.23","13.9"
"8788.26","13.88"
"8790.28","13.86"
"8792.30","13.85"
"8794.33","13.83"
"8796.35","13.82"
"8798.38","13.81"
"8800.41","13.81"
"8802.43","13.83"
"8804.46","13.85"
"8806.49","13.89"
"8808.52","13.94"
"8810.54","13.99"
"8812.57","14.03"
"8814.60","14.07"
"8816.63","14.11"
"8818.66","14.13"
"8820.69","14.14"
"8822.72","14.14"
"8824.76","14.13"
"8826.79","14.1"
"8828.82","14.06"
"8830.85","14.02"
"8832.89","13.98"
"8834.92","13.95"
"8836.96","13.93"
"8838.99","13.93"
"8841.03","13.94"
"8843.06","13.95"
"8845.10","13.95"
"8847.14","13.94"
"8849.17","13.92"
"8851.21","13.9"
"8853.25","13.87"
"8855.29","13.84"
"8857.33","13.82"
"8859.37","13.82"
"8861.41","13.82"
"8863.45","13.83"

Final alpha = 1.0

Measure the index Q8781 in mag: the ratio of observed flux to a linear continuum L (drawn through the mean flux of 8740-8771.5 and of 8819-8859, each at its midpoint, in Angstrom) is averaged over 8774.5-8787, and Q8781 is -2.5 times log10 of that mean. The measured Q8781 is -0.01 mag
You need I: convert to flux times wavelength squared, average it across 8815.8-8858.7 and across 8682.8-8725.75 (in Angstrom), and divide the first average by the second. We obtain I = 1.1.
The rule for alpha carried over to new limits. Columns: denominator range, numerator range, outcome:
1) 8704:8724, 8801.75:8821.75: 1.05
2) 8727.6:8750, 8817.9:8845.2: 1.04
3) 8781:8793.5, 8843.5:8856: 1.01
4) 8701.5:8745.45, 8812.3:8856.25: 1.05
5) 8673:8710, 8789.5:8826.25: 1.07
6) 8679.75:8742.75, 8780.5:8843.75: 1.05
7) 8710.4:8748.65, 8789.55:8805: 1.02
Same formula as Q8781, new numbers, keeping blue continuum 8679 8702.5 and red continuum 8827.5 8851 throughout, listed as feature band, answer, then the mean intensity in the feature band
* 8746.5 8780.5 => -0.01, 13.8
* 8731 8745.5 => -0.02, 13.8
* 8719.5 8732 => -0.02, 13.8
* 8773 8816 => -0.01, 13.9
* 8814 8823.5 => -0.02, 14.1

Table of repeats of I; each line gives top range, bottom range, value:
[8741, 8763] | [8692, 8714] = 1.03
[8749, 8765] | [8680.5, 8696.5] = 1.04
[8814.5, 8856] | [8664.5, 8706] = 1.08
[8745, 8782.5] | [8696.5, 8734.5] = 1.03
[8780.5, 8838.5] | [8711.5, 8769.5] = 1.03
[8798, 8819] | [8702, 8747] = 1.04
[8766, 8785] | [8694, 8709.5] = 1.06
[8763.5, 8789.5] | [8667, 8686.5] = 1.06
